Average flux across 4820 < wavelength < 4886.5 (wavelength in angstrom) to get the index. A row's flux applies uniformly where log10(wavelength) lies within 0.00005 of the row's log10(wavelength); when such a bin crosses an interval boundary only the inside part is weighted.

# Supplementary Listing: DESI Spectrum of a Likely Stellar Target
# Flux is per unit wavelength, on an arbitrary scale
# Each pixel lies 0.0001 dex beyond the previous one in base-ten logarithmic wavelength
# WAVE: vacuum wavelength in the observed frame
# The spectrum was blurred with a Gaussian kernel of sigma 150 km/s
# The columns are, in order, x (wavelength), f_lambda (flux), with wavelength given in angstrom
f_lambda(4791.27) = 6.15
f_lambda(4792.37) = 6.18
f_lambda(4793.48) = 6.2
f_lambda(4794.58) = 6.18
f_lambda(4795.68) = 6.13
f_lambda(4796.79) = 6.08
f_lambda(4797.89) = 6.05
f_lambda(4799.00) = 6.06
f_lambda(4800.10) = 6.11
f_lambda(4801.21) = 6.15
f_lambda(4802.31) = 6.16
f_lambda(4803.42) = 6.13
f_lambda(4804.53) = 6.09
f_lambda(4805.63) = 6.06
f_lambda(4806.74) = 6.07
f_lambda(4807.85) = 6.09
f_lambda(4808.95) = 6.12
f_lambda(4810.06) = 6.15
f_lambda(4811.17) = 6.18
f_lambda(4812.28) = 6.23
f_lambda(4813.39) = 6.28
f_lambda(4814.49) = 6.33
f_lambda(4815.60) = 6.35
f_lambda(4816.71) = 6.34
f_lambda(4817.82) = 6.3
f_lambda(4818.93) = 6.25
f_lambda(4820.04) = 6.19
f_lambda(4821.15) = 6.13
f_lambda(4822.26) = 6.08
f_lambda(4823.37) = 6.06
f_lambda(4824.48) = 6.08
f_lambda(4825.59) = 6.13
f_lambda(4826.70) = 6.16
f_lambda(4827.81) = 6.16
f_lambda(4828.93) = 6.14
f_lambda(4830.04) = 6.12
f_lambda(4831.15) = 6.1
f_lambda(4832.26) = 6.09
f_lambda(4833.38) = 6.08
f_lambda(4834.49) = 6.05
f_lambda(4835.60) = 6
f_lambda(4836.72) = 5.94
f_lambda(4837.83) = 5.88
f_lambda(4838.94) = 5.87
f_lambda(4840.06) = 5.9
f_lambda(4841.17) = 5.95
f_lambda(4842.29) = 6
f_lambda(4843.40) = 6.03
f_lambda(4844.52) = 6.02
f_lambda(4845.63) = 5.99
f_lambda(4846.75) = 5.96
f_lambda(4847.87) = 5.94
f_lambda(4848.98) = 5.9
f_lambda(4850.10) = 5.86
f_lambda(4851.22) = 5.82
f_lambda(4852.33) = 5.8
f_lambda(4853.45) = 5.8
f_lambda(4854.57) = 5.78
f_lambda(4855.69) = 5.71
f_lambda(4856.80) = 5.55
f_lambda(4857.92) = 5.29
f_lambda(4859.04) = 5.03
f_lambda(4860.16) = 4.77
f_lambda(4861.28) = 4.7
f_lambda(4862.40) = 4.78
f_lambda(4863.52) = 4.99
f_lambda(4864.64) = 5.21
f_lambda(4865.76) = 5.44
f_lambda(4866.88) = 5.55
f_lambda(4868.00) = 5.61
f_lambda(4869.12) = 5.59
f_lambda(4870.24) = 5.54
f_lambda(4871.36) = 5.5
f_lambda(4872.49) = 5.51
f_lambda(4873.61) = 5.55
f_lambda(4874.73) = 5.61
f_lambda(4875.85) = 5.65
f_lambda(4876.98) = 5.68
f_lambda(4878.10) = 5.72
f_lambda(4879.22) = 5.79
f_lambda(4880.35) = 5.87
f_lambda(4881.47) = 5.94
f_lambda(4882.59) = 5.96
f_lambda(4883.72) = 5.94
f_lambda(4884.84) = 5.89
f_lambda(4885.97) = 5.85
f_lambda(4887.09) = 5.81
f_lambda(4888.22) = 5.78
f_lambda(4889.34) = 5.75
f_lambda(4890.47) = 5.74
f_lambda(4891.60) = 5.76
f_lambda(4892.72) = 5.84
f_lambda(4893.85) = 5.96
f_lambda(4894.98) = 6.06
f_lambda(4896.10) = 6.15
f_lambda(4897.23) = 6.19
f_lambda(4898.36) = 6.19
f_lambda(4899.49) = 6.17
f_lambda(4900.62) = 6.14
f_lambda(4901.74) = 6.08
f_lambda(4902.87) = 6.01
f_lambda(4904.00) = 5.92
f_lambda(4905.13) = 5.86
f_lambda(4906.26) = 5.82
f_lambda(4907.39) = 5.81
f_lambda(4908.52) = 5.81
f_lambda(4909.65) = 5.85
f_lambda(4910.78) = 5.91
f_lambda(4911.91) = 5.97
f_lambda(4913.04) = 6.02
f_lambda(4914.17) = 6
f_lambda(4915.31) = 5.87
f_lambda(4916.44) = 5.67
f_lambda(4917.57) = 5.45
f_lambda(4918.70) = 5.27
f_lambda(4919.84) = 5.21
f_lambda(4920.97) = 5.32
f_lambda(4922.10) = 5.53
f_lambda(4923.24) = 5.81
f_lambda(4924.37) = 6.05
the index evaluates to 5.77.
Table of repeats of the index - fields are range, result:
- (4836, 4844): 5.94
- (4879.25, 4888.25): 5.88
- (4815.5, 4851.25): 6.06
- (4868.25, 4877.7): 5.58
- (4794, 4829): 6.16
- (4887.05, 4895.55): 5.84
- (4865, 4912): 5.82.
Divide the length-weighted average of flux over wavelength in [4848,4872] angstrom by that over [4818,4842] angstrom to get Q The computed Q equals 0.90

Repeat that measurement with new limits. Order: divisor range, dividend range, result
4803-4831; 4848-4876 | 0.89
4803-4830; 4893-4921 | 0.95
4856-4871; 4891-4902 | 1.15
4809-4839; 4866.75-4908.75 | 0.95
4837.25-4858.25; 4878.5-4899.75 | 1.01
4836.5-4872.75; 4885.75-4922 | 1.04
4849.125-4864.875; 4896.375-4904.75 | 1.13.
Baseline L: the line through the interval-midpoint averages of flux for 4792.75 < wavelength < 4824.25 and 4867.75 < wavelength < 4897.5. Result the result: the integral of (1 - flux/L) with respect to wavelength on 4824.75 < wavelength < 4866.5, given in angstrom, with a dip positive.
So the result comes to 1.5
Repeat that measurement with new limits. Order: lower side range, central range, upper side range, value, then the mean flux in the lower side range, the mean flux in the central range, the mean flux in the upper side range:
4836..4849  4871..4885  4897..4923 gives 0.3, 5.95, 5.74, 5.82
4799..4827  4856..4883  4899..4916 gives 2.6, 6.17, 5.45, 5.95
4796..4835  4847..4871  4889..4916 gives 2.3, 6.15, 5.47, 5.95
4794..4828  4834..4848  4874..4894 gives 0.1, 6.16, 5.96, 5.8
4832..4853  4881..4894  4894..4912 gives 0.3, 5.95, 5.85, 6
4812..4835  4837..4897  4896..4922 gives 3.1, 6.17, 5.69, 5.84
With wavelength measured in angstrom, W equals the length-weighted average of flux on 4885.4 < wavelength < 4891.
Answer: 5.78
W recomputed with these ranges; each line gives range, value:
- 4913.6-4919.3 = 5.64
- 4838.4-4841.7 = 5.9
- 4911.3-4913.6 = 6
